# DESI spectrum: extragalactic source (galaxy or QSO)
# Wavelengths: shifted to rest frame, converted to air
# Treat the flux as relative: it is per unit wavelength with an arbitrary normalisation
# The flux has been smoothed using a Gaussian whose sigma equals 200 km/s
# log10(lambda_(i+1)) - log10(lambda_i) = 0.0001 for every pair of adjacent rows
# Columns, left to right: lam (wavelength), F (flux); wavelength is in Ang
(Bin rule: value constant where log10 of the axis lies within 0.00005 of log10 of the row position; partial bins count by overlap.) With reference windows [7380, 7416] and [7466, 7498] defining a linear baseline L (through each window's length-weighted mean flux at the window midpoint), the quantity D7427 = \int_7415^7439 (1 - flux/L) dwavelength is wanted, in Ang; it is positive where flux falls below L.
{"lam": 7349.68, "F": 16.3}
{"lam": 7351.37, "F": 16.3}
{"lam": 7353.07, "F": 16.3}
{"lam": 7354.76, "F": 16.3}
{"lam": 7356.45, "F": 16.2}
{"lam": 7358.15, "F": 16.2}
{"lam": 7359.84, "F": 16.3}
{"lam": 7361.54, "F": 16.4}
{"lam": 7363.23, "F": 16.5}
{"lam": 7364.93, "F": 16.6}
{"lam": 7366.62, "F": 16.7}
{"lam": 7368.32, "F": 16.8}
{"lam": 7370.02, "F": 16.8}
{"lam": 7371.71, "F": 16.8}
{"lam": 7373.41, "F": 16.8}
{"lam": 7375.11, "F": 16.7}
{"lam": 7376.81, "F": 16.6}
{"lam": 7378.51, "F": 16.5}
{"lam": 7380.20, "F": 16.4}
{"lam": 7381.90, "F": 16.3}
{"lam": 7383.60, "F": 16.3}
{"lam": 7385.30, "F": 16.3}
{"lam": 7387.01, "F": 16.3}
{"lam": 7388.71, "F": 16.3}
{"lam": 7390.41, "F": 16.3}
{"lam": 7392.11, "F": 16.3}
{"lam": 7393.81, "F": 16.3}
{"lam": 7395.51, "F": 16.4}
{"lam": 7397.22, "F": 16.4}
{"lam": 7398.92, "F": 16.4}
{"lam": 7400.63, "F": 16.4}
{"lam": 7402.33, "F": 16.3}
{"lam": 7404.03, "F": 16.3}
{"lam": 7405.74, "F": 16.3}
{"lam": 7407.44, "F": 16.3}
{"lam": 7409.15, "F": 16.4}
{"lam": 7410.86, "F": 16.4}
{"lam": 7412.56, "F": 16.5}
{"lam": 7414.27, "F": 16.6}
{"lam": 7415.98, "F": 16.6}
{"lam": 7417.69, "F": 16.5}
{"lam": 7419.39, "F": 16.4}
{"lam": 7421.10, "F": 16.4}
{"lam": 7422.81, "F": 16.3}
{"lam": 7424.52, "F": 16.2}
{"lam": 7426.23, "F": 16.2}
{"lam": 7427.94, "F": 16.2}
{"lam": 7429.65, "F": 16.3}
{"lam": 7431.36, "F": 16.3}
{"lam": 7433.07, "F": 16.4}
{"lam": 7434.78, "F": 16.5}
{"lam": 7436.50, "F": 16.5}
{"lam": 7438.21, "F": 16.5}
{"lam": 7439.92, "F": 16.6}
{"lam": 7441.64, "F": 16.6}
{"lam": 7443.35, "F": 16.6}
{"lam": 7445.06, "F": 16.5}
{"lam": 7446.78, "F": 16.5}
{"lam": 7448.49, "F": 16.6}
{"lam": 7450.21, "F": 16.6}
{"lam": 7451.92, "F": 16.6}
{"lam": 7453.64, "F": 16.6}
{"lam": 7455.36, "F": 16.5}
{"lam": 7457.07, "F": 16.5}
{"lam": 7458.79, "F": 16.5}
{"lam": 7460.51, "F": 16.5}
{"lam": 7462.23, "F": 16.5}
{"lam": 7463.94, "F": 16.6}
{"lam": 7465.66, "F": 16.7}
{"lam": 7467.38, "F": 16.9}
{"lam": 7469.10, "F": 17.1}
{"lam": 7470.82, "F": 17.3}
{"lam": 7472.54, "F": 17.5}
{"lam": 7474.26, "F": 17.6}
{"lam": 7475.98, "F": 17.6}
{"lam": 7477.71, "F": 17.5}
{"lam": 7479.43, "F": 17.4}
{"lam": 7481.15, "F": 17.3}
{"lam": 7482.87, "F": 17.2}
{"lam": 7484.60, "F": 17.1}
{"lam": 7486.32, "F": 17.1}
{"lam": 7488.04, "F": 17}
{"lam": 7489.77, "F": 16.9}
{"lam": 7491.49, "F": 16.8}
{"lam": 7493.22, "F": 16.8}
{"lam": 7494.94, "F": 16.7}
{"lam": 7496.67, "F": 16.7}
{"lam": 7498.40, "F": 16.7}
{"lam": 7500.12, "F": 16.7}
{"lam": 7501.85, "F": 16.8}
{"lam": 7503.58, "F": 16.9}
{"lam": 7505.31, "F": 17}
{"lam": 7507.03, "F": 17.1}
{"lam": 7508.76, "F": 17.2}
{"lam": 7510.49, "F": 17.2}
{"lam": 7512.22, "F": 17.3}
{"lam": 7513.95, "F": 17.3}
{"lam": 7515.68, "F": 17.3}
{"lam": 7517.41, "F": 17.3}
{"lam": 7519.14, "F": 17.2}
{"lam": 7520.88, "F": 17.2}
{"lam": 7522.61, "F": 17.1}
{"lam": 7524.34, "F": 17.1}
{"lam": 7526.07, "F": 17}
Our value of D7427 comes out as 0.4 Ang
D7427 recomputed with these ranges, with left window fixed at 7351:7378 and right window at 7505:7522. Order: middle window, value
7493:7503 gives 0.2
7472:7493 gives -0.2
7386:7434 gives 1.1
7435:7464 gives 0.6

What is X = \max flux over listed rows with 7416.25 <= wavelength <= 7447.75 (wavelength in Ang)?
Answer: 16.6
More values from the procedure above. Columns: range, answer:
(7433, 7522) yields 17.6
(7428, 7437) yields 16.5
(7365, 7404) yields 16.8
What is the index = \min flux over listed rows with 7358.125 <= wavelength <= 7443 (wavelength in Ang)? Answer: 16.2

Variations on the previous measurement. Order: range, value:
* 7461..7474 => 16.5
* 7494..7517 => 16.7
